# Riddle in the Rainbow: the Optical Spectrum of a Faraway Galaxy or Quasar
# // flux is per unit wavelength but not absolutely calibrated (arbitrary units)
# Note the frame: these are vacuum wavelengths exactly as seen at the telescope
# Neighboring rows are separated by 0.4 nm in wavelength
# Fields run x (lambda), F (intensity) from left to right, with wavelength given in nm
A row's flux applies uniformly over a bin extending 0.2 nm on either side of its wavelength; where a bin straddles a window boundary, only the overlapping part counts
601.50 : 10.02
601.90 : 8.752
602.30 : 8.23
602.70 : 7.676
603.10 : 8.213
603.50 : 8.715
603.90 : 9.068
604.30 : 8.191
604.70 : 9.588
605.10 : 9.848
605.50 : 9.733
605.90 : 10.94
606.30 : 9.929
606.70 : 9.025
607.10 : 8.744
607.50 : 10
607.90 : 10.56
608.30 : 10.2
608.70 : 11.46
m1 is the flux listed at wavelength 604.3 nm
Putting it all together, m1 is 8.191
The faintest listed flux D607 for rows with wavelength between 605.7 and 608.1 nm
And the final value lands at 8.744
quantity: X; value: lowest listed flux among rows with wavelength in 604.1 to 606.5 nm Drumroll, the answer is 8.191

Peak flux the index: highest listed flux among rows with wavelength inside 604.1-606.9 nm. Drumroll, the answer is 10.94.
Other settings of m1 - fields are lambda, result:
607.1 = 8.744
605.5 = 9.733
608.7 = 11.46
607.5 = 10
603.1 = 8.213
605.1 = 9.848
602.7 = 7.676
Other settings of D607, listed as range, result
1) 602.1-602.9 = 7.676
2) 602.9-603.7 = 8.213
